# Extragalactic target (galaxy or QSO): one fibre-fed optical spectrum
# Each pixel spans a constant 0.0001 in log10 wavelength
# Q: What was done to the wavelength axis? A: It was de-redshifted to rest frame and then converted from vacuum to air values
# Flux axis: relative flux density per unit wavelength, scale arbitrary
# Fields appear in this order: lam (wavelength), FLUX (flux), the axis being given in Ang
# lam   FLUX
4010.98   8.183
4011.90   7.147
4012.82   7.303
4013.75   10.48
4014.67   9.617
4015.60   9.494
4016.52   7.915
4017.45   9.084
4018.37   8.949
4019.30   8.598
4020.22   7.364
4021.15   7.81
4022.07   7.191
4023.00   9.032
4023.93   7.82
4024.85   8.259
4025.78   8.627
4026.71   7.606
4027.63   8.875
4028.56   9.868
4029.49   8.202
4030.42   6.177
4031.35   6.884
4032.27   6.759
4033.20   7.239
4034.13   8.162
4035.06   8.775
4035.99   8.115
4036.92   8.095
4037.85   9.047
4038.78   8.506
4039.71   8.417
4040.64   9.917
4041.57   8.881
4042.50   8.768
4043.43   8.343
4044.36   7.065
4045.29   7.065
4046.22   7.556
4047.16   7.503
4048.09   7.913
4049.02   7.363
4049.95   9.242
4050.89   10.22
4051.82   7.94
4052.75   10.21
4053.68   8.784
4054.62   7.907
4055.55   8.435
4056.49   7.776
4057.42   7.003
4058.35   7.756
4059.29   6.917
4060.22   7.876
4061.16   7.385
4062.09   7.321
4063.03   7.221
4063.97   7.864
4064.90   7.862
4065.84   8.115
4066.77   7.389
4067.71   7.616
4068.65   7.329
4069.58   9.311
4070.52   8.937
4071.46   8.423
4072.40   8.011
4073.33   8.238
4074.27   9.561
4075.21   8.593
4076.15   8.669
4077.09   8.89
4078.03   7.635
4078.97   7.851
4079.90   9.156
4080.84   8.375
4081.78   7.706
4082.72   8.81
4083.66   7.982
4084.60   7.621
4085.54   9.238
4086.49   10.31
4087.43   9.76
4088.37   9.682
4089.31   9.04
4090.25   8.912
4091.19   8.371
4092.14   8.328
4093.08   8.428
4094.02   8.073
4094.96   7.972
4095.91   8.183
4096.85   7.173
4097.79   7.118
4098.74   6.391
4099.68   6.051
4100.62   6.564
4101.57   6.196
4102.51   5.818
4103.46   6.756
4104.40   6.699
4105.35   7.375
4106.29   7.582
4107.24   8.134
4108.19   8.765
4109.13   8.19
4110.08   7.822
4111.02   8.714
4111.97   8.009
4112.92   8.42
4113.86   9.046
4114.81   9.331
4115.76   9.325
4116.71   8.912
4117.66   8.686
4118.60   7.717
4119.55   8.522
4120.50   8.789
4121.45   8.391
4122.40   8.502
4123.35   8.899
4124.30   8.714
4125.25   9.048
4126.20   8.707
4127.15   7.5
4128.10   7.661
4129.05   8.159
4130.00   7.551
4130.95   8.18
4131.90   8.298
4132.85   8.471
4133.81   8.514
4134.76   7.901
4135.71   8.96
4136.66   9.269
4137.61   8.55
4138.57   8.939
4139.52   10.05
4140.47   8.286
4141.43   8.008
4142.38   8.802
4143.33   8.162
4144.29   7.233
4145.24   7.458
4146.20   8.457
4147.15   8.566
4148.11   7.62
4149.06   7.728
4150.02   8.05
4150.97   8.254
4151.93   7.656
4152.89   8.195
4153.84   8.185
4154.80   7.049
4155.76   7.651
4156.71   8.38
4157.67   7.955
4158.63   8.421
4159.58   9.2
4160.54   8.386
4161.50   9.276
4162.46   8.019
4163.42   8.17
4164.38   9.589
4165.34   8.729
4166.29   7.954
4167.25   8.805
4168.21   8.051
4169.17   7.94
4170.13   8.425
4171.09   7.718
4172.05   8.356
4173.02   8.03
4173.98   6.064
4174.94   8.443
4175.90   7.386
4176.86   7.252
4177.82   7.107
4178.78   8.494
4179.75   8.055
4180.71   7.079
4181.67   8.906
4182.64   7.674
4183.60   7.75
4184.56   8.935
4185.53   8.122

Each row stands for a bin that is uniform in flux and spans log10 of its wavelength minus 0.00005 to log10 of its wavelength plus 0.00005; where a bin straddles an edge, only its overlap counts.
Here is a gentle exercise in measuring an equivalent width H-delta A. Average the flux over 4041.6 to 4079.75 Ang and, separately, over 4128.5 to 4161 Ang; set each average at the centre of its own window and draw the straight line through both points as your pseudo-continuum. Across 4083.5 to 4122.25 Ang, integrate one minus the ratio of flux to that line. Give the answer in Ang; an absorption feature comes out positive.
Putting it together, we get 0.3 Ang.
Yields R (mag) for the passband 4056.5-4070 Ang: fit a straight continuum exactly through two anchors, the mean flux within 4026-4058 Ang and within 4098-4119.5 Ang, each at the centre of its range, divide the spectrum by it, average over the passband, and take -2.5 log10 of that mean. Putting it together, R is 0.06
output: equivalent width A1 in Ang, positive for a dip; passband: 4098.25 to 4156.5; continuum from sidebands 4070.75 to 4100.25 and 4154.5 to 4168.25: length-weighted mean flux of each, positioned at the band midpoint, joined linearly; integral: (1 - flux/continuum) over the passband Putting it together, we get 2.0 Ang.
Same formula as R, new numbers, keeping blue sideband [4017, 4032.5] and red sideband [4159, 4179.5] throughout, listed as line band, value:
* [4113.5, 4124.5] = -0.08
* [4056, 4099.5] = -0.01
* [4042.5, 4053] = -0.01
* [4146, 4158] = 0.02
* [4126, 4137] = -0.01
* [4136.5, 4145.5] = -0.04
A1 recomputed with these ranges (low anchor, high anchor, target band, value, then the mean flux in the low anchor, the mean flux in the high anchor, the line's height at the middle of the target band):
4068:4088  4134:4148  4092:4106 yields 2.3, 8.59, 8.45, 8.54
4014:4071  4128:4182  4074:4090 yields -1.1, 8.16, 8.18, 8.17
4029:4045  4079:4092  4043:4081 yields 1.5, 8.07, 8.8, 8.45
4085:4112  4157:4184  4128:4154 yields -0.7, 7.91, 8.12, 8.03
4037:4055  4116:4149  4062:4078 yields 0.4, 8.45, 8.4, 8.43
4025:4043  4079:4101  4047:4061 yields 0.1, 8.26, 8.23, 8.25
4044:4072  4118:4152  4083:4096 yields -1.0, 7.98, 8.33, 8.12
